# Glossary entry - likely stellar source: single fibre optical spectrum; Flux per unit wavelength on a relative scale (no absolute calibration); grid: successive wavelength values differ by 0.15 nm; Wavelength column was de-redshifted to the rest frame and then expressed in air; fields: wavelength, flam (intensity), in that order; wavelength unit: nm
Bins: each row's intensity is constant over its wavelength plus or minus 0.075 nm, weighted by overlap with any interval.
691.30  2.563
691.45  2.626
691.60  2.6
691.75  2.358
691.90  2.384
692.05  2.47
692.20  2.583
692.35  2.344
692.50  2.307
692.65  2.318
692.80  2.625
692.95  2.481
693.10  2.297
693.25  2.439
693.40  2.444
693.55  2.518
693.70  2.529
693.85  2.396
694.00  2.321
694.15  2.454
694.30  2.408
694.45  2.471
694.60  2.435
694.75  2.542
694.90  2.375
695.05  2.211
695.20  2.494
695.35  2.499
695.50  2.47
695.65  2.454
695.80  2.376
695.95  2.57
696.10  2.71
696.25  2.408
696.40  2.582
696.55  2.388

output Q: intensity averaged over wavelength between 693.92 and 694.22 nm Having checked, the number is 2.39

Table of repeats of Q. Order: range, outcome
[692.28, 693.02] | 2.42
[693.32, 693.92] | 2.47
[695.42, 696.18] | 2.52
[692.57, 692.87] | 2.47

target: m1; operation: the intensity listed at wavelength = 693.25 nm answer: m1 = 2.439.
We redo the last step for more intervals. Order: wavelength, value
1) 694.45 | 2.471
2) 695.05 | 2.211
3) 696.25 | 2.408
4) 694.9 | 2.375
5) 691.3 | 2.563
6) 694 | 2.321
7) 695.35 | 2.499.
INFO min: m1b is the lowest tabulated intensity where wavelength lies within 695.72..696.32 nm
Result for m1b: 2.376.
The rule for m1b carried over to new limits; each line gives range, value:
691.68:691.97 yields 2.358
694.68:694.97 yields 2.375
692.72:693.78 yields 2.297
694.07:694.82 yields 2.408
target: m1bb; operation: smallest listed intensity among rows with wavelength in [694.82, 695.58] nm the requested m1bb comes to 2.211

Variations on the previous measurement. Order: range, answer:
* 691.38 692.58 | 2.307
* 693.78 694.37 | 2.321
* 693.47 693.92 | 2.396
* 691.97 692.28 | 2.47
